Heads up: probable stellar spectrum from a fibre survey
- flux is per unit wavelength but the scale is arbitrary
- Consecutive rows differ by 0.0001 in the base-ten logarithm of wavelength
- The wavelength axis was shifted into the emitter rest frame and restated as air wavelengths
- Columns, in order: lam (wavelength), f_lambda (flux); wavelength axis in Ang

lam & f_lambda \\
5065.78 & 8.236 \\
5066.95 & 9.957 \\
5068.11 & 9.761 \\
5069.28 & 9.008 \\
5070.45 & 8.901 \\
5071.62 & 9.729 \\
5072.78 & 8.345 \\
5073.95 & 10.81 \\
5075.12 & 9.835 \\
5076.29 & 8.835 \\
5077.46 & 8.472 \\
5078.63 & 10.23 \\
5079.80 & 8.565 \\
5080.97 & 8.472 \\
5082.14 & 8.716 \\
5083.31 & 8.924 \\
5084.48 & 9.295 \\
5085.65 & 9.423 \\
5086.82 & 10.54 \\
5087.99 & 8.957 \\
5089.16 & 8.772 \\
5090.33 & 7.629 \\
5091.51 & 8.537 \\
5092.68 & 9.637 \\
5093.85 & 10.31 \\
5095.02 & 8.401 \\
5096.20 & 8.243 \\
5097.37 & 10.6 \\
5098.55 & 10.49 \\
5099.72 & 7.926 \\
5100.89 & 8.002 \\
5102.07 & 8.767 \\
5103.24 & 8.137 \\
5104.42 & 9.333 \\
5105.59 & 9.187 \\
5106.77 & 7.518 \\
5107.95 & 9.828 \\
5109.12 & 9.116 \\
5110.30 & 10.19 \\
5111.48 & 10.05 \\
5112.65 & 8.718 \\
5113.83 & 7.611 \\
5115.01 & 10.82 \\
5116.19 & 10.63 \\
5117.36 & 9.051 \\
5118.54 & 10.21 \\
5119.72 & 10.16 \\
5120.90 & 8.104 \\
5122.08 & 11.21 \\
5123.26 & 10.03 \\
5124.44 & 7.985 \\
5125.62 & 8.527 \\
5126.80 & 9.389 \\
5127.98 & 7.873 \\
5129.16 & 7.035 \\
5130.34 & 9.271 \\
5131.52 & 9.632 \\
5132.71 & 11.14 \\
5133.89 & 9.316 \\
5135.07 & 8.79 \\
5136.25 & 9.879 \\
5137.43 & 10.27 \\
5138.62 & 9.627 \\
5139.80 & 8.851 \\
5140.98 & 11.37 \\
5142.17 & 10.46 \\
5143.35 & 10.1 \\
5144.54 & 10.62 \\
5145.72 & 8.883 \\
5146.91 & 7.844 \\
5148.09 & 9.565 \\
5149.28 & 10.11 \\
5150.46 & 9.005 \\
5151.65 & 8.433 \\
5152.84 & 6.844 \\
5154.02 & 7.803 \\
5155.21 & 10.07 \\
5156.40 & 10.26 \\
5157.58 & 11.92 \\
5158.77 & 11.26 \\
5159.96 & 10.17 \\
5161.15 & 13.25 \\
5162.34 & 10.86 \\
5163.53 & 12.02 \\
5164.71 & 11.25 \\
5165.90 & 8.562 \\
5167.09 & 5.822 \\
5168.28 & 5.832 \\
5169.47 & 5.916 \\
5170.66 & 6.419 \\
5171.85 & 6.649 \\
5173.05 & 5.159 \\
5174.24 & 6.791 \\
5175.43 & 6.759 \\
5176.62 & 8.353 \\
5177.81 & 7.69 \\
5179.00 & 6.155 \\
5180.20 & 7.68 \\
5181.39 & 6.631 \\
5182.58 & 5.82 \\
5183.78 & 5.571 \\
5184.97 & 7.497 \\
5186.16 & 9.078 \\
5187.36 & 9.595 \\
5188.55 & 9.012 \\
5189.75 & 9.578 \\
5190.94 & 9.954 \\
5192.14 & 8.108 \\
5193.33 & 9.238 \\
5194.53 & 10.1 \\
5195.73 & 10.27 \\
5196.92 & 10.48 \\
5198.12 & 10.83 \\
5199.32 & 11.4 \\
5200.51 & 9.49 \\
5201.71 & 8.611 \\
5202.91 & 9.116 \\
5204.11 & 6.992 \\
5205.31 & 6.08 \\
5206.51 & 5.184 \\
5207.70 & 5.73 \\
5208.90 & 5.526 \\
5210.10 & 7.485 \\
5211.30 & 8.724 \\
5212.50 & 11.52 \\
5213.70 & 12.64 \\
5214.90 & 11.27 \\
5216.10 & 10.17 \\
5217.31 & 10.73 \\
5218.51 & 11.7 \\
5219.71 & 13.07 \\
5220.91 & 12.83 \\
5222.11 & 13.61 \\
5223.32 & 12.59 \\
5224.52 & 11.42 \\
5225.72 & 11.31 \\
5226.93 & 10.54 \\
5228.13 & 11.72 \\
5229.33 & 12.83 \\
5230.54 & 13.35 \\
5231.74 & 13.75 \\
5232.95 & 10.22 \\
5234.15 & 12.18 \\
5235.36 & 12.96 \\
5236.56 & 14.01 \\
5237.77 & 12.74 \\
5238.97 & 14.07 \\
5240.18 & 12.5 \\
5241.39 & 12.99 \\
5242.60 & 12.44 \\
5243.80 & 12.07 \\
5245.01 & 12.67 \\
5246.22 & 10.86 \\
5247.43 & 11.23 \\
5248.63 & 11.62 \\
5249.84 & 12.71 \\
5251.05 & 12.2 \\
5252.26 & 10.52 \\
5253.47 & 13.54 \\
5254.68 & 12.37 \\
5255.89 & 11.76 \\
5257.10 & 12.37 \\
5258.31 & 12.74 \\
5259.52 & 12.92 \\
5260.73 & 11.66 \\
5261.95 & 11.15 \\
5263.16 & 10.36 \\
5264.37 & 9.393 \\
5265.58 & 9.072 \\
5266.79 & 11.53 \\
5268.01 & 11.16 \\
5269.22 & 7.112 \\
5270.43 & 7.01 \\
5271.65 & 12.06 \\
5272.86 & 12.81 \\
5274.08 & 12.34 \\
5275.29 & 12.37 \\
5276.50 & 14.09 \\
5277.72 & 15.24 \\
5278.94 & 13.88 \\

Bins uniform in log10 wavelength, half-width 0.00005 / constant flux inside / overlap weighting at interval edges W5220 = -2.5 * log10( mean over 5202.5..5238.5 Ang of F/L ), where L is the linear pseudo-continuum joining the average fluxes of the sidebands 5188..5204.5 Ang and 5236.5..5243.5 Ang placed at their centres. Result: 0.08 mag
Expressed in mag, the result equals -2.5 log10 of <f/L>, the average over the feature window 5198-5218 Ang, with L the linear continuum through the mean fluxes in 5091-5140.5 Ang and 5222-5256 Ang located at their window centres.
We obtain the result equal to 0.28 mag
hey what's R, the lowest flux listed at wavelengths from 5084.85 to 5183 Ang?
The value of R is 5.159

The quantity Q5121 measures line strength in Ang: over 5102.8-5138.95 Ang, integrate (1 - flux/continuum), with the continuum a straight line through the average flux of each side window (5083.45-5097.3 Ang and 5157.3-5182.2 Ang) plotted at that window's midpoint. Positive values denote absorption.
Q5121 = -2.1 Ang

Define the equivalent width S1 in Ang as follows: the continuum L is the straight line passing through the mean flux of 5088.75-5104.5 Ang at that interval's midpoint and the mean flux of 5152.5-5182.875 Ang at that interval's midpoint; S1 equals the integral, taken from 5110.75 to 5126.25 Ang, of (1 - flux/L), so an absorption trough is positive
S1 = -1.3 Ang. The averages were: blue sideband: 8.9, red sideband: 8.34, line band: 9.48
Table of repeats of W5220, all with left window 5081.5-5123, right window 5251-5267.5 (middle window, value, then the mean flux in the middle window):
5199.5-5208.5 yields 0.391 mag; 7.47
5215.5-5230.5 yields -0.089 mag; 11.9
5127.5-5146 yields 0.017 mag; 9.59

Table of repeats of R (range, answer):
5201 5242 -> 5.184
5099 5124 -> 7.518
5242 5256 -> 10.52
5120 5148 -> 7.035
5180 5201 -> 5.571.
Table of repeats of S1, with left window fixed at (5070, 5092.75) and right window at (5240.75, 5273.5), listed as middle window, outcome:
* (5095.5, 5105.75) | 0.46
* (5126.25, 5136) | 0.69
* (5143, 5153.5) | 1.03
